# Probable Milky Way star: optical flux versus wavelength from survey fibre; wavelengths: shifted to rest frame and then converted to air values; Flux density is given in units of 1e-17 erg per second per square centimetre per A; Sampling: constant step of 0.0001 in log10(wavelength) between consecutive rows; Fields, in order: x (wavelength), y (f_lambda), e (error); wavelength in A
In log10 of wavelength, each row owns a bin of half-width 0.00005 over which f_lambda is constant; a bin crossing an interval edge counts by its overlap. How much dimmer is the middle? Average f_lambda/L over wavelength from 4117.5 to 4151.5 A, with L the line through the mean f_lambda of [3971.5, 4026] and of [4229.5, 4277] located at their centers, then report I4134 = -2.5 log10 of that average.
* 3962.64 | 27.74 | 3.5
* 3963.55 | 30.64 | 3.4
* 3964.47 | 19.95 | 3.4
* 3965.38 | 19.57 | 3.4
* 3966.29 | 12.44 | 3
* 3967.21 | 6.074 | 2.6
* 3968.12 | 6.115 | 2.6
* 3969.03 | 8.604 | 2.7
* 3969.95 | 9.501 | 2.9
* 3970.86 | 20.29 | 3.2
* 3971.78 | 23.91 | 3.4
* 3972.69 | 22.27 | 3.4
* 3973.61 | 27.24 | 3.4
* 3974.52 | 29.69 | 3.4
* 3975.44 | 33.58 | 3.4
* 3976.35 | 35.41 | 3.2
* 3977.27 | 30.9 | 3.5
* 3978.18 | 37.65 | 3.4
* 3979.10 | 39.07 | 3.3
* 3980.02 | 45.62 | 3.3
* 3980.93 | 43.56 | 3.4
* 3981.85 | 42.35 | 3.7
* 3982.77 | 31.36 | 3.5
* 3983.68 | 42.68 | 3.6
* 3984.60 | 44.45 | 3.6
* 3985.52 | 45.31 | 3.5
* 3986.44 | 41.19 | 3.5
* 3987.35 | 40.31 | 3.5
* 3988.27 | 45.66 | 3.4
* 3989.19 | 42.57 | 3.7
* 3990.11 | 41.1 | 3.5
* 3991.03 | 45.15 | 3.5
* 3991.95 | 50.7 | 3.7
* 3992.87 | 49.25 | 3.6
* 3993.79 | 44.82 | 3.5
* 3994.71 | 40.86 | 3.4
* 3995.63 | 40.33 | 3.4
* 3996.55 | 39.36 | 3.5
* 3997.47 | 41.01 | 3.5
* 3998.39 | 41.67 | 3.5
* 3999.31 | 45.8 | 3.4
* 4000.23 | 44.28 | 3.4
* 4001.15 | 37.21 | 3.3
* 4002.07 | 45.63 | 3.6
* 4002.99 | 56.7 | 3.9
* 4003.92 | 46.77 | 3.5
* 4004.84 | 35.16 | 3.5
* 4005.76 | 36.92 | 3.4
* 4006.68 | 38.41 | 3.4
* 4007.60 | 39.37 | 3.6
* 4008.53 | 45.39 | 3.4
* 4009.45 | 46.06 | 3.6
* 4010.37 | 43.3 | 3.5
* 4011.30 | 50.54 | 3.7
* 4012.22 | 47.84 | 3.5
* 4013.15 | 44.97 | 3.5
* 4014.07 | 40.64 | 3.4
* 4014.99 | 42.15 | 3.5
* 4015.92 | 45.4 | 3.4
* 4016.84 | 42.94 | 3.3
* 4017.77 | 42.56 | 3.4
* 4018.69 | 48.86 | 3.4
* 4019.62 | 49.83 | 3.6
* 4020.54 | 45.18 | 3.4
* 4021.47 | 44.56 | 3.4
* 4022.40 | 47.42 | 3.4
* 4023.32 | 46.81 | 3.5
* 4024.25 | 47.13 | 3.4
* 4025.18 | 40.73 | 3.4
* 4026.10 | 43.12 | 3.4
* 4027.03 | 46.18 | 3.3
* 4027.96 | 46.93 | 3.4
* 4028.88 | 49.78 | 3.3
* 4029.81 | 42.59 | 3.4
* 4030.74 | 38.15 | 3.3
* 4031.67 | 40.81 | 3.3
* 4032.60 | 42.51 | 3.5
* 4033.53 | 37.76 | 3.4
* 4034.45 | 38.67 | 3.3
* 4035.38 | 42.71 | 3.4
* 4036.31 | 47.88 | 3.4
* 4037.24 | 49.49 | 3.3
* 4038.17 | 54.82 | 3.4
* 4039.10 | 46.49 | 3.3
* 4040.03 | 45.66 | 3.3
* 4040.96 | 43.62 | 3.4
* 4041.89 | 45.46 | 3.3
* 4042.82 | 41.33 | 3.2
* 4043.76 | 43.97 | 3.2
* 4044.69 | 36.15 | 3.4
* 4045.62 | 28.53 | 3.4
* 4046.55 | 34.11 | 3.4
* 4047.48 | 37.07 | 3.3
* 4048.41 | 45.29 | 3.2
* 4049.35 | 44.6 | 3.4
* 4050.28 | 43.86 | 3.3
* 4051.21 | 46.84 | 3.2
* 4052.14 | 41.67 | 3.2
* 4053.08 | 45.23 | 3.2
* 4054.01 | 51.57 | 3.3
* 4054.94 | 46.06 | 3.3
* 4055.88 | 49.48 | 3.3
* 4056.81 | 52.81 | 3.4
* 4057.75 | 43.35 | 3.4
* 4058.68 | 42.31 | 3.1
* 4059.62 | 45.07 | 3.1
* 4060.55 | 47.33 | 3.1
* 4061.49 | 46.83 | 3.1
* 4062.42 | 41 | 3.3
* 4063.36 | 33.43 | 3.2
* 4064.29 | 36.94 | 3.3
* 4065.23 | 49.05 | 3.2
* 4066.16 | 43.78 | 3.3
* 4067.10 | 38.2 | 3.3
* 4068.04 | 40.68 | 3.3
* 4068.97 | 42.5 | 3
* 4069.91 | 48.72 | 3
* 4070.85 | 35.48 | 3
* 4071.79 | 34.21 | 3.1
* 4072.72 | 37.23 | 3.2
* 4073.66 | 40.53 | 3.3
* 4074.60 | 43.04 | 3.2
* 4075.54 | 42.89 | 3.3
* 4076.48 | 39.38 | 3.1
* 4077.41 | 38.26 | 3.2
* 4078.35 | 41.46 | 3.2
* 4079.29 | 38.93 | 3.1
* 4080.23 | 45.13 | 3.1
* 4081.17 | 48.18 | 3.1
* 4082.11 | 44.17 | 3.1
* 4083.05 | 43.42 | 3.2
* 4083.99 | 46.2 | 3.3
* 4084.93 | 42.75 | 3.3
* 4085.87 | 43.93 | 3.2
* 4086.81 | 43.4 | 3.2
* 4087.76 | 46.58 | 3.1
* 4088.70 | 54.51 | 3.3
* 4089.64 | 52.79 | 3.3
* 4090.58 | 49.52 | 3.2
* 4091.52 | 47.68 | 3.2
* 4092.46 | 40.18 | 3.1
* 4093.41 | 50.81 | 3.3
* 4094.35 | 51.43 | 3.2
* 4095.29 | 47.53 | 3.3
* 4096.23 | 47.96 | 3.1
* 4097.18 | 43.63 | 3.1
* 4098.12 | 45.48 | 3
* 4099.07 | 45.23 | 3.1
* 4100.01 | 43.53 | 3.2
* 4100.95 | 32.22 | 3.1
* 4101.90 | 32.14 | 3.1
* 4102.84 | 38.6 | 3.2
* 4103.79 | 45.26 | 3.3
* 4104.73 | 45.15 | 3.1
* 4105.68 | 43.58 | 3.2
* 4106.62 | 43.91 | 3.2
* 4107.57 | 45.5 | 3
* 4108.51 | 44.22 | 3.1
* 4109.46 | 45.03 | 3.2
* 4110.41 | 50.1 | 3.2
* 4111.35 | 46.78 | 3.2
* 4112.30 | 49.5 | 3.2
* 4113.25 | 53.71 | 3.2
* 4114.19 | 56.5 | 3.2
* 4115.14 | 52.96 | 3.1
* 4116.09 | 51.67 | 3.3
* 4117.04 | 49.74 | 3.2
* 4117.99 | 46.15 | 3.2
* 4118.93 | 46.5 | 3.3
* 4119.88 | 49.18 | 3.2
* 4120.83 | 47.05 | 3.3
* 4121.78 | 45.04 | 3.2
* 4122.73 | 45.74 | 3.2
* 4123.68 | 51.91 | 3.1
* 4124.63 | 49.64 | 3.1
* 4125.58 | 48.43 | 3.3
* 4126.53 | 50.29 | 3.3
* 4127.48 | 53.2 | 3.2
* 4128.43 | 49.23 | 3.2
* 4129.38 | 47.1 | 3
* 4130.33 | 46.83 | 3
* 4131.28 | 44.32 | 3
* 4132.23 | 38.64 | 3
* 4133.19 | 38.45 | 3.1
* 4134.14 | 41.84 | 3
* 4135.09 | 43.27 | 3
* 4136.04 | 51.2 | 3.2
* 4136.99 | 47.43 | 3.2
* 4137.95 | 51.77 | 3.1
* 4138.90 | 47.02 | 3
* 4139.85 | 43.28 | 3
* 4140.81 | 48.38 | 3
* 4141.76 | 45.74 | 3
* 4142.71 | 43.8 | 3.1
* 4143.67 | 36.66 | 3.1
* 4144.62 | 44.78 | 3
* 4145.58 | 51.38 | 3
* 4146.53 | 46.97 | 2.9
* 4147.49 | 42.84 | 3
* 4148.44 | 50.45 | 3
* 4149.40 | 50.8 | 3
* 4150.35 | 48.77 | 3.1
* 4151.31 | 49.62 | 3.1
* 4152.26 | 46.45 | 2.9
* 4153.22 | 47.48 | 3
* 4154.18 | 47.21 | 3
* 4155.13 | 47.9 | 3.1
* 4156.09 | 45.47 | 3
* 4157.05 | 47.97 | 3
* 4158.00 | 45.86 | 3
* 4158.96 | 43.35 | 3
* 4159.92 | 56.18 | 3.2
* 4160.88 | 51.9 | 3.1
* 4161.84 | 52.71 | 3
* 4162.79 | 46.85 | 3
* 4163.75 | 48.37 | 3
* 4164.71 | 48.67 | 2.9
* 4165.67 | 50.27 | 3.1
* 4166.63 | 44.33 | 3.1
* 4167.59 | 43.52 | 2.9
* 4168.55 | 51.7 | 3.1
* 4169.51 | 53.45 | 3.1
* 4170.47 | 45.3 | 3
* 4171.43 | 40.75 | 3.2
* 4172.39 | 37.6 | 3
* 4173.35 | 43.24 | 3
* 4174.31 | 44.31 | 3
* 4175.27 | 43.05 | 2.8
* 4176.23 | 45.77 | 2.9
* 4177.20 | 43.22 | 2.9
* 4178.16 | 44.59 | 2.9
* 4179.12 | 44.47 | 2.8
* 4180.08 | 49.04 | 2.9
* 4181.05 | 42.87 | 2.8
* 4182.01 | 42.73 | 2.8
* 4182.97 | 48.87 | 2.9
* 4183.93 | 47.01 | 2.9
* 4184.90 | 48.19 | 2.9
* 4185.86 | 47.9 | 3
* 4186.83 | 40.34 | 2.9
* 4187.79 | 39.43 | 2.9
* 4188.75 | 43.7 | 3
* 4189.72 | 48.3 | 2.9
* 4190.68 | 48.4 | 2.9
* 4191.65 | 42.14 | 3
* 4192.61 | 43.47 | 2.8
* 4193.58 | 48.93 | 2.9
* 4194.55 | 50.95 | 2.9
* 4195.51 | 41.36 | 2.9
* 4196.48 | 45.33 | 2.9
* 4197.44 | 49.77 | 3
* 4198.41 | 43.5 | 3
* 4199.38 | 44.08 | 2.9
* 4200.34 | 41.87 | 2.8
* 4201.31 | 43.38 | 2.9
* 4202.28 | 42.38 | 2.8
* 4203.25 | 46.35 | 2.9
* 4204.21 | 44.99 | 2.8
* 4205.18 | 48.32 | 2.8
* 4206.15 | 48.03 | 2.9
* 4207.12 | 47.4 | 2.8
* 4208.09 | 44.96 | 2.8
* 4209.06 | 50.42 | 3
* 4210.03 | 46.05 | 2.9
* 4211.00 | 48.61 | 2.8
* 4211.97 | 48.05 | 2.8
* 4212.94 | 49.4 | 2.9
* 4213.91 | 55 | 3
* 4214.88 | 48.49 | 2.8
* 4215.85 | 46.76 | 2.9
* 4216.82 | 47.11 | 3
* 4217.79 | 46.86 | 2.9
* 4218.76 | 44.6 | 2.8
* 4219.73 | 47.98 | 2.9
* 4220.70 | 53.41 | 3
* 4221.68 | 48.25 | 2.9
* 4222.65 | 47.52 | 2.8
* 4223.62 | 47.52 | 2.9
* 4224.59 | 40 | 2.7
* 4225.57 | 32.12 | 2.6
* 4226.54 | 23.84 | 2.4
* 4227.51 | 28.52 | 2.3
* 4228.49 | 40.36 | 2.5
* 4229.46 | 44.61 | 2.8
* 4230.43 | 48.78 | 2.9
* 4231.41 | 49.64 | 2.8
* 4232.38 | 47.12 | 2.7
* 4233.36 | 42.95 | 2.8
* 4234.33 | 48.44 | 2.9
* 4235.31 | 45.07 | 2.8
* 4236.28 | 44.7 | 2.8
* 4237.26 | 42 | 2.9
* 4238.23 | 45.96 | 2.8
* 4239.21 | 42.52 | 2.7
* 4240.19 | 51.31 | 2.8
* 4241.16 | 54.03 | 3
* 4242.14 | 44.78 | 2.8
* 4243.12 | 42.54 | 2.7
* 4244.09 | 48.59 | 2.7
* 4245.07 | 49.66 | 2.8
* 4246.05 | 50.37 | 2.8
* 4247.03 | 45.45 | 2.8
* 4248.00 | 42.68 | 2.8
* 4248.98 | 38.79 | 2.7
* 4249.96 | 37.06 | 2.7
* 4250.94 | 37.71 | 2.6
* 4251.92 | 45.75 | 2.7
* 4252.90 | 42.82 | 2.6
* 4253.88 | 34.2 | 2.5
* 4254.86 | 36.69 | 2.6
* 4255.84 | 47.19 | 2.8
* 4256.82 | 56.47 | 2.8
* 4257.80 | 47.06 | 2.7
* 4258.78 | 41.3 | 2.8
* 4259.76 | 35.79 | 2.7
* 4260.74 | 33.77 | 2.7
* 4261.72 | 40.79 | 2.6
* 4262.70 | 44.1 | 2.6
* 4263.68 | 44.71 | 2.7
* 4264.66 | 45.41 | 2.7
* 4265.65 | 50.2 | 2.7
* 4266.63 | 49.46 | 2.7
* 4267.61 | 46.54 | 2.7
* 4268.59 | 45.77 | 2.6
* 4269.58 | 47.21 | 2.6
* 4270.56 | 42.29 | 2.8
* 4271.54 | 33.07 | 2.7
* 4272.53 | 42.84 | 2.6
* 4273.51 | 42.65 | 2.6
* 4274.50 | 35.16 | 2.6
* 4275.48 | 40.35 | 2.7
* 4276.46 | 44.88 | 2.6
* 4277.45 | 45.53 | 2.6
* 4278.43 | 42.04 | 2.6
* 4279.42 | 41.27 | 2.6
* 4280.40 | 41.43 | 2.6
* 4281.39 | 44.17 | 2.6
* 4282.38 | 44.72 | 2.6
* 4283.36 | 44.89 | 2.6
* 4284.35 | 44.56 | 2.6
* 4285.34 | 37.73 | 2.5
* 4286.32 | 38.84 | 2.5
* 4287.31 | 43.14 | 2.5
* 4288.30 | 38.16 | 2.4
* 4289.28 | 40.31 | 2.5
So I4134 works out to -0.09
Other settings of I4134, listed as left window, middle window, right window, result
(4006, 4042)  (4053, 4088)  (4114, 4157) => 0.06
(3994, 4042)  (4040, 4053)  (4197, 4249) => 0.08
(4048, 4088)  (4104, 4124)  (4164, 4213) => -0.09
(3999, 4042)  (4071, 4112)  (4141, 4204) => 0.03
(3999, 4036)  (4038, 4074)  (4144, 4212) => 0.04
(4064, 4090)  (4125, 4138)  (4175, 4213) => -0.05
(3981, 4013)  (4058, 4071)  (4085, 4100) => 0.09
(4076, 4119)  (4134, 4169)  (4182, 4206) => -0.04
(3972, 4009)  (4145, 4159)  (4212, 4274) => -0.11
